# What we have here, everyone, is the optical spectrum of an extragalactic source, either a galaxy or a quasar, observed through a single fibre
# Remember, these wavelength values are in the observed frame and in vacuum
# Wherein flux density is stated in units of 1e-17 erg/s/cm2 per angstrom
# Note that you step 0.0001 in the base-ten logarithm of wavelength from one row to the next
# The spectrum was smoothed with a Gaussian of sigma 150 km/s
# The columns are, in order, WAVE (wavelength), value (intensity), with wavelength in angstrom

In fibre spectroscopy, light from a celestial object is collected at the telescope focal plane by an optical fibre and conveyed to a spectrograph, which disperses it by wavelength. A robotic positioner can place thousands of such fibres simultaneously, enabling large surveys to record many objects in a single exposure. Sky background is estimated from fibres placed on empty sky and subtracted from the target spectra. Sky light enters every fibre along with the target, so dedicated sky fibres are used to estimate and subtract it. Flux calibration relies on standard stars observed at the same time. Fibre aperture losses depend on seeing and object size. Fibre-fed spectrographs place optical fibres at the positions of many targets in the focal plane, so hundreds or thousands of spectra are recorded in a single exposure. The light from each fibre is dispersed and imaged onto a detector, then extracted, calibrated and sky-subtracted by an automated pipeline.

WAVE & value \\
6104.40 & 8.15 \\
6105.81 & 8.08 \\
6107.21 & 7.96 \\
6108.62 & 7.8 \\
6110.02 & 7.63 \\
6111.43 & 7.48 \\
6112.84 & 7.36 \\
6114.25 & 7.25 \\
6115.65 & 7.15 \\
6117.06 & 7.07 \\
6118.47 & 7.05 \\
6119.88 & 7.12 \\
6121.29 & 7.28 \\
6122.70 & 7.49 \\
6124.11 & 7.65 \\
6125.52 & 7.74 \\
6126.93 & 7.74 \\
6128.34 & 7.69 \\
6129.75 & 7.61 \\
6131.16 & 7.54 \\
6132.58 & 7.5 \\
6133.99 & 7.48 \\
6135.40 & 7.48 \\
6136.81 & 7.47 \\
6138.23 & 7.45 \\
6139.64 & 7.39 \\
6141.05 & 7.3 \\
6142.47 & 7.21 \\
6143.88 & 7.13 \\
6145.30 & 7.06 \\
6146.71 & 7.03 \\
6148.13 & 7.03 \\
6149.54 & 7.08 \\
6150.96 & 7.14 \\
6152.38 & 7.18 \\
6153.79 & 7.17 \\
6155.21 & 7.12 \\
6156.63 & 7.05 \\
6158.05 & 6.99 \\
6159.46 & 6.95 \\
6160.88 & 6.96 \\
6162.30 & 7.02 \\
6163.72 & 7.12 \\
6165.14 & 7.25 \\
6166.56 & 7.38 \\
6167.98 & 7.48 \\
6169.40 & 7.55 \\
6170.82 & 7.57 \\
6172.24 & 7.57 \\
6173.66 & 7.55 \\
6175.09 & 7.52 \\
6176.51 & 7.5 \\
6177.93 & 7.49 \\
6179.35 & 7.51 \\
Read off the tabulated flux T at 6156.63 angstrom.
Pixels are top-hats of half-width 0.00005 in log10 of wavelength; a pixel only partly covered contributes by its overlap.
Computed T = 7.05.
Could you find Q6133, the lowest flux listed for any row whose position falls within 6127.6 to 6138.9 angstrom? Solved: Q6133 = 7.45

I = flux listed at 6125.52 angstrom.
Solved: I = 7.74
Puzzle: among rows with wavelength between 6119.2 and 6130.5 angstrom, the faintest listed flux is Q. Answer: 7.12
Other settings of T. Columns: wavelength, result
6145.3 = 7.06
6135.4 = 7.48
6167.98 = 7.48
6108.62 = 7.8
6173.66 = 7.55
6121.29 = 7.28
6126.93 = 7.74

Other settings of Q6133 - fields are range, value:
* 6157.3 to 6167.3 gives 6.95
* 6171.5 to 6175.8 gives 7.52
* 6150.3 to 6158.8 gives 6.99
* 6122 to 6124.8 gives 7.49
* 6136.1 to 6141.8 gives 7.3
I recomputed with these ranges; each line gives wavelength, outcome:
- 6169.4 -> 7.55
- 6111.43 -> 7.48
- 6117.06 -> 7.07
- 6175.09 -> 7.52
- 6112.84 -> 7.36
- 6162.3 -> 7.02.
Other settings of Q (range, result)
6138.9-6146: 7.06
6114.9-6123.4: 7.05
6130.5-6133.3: 7.5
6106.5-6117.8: 7.07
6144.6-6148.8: 7.03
